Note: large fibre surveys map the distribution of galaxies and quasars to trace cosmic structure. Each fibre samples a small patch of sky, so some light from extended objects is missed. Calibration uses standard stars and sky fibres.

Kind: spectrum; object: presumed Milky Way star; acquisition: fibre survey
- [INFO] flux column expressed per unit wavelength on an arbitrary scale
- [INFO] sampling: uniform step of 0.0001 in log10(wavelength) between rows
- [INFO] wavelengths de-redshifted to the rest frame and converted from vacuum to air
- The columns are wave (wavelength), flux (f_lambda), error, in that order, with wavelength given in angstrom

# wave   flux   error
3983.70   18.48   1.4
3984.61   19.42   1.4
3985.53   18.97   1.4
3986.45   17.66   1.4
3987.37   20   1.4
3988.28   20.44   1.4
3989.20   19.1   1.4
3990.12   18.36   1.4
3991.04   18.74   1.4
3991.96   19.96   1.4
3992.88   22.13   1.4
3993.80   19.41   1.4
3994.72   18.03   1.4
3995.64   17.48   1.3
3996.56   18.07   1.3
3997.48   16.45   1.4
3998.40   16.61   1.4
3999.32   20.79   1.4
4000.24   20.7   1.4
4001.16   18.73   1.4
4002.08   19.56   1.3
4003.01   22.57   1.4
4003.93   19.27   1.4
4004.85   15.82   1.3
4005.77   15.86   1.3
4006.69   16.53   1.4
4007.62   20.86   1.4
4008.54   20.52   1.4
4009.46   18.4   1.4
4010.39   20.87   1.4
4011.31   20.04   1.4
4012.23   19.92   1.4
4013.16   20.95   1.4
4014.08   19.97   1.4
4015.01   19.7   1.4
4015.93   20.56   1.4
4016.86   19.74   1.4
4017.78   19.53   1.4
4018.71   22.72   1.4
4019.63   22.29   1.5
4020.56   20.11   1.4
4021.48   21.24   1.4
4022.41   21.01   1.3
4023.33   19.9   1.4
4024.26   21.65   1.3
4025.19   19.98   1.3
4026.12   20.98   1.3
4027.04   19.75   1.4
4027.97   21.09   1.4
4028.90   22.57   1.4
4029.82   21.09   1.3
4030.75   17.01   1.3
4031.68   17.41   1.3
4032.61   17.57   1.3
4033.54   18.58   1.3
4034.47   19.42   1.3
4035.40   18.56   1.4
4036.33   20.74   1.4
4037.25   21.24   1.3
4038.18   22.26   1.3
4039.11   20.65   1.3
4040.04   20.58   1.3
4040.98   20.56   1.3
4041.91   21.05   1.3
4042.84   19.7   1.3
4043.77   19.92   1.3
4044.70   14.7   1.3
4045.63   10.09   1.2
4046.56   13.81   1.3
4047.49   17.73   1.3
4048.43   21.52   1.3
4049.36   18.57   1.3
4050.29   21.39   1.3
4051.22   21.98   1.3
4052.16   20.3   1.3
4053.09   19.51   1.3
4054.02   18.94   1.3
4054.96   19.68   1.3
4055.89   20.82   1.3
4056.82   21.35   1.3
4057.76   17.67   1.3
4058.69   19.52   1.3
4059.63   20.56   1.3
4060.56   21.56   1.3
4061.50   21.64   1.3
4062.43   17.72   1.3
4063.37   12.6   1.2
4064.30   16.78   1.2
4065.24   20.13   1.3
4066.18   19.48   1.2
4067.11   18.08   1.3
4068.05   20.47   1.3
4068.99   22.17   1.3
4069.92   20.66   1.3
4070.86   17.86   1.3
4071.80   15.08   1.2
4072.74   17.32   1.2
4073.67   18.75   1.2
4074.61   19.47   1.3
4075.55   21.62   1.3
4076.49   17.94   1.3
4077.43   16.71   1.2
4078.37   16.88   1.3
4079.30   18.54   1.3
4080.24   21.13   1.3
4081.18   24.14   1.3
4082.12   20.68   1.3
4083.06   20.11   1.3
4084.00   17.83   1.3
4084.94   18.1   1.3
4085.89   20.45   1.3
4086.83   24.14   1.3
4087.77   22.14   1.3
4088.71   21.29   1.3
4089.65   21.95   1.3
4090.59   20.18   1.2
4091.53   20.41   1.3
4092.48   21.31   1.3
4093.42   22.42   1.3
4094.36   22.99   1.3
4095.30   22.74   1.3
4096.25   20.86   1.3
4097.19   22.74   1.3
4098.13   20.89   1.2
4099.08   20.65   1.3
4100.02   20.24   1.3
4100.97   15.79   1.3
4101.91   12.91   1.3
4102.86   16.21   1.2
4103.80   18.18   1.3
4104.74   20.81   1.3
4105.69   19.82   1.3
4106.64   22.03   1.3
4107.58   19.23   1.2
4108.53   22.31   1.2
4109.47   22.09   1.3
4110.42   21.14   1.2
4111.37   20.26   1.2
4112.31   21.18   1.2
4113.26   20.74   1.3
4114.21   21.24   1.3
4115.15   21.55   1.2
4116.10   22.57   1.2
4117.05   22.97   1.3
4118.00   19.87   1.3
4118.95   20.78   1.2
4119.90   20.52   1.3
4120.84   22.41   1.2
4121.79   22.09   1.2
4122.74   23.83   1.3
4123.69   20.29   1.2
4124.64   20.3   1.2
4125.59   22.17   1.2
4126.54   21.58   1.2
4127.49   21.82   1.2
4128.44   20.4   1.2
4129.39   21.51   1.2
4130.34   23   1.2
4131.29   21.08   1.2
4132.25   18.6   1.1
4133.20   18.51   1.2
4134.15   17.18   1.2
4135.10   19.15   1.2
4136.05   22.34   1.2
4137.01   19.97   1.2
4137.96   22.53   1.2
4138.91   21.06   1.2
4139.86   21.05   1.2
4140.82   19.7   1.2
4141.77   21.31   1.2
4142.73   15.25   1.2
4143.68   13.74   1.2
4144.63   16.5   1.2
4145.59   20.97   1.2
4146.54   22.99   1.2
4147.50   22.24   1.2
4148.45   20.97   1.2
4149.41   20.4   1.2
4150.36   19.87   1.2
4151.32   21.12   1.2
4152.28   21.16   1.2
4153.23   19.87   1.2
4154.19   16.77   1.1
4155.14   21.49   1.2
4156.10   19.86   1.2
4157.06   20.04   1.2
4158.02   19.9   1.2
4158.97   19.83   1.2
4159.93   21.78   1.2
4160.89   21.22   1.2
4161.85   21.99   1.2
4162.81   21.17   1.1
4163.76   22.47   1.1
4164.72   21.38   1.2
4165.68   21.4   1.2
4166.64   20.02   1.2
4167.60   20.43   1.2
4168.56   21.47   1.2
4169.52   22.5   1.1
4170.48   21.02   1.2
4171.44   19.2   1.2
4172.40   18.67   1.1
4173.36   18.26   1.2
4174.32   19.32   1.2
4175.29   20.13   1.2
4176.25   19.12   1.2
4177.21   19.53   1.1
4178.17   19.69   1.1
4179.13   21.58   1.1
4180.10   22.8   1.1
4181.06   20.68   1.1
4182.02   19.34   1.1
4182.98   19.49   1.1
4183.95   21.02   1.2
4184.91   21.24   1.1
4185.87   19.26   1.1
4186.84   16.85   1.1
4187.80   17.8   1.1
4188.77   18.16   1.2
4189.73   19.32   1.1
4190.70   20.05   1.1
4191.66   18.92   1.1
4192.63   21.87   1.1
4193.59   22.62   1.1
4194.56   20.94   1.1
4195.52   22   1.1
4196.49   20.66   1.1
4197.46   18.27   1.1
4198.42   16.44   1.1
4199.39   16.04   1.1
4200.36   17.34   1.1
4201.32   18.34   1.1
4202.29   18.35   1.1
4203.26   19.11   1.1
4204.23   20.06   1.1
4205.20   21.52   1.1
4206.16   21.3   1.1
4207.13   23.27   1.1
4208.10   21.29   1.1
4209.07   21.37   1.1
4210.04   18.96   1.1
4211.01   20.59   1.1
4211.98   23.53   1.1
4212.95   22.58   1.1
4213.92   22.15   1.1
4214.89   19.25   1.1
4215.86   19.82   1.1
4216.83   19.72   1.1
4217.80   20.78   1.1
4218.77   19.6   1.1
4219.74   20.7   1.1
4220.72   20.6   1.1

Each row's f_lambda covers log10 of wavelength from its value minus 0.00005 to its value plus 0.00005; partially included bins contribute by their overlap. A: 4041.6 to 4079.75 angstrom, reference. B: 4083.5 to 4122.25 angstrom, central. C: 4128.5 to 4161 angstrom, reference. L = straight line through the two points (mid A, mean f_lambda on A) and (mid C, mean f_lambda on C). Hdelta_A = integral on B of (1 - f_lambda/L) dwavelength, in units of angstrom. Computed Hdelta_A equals -2.49 angstrom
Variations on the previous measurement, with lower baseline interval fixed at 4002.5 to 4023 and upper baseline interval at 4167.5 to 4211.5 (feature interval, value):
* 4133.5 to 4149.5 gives 0.1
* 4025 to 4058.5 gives 0.9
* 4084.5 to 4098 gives -1.1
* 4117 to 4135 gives -0.9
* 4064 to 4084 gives 0.7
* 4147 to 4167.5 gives -0.8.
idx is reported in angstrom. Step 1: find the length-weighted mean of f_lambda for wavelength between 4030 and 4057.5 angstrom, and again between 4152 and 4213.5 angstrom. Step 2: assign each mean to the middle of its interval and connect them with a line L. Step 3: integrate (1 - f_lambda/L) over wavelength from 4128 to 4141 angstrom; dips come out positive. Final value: -0.4 angstrom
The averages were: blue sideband 19.2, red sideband 20.2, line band 20.4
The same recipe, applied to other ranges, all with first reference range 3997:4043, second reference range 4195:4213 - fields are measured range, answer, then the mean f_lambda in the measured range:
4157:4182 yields -0.8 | 20.6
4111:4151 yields -1.4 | 20.6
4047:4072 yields 0.6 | 19.4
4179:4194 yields 0.0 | 20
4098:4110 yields 0.4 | 19.3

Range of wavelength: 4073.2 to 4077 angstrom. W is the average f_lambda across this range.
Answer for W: 19.4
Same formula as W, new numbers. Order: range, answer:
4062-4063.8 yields 15.1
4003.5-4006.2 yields 17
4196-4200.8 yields 17.7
